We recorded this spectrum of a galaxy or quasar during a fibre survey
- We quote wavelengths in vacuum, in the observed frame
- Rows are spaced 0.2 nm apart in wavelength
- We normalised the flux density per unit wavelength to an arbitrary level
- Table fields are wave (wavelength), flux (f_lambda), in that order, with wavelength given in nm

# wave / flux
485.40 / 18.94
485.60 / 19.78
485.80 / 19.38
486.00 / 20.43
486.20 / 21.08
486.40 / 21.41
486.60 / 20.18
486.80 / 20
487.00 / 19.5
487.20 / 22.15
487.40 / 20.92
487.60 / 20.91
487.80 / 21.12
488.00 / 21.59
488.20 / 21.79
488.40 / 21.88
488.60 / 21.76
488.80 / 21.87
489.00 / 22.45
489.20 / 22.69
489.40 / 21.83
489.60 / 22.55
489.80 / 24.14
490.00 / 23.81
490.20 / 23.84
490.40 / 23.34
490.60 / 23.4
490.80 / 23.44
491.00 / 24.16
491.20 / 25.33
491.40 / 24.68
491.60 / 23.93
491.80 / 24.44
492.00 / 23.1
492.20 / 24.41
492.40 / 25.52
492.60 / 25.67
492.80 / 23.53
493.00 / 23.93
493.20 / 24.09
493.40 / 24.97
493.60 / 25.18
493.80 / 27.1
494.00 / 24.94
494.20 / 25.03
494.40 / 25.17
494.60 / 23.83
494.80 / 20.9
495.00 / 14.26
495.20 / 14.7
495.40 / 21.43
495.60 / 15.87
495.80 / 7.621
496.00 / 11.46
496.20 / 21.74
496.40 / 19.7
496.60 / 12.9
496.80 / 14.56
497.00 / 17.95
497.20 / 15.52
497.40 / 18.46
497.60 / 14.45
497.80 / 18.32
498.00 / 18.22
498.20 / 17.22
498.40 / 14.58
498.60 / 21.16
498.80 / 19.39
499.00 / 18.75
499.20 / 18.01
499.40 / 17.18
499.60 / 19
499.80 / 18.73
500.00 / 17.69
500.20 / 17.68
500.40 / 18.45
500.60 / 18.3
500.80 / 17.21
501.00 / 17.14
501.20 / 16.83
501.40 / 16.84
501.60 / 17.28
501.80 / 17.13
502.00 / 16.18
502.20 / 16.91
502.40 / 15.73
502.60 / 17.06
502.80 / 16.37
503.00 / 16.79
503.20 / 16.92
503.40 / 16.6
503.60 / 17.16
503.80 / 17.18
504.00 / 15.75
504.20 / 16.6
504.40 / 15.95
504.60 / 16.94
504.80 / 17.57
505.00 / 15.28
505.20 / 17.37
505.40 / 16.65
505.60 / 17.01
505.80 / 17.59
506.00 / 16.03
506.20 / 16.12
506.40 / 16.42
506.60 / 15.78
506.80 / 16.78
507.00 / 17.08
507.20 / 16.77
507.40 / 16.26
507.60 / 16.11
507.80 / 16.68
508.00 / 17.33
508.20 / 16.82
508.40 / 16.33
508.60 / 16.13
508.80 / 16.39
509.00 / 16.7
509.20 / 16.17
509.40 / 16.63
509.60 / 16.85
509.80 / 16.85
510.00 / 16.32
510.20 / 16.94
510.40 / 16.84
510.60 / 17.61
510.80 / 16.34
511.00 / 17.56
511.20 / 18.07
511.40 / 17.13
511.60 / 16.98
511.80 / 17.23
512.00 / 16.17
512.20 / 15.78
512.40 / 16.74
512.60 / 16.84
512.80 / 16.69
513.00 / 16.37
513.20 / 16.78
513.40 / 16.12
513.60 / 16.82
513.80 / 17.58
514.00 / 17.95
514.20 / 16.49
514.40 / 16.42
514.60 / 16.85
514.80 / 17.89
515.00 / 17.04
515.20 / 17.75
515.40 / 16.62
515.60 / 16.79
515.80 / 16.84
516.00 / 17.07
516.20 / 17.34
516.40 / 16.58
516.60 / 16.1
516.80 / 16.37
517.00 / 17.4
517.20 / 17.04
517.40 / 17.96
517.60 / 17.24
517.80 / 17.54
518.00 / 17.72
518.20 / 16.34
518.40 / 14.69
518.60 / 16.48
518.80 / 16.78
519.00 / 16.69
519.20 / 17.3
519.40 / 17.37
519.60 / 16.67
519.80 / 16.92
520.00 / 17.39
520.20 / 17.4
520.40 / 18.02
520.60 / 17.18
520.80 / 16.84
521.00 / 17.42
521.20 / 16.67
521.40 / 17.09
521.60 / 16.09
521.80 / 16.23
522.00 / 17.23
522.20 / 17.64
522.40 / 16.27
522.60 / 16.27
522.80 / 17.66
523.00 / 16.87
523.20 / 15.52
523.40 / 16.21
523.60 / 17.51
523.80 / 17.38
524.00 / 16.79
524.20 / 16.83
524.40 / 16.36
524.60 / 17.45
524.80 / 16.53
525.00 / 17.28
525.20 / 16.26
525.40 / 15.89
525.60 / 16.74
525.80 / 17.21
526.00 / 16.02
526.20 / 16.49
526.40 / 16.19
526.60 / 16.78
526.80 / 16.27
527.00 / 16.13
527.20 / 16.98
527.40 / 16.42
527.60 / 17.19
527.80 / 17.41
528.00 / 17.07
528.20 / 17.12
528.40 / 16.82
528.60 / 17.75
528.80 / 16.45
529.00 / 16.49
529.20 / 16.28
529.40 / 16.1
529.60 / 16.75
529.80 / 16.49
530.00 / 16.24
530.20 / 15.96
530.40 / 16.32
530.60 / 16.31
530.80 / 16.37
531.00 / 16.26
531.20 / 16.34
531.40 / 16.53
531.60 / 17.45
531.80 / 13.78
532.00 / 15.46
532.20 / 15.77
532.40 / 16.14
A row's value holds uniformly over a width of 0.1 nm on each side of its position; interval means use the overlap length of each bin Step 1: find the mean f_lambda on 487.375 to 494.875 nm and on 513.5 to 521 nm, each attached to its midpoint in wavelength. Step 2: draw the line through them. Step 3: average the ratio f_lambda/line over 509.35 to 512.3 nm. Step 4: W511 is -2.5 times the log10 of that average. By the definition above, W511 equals 0.11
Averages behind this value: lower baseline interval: 23.5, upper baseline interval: 17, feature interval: 16.9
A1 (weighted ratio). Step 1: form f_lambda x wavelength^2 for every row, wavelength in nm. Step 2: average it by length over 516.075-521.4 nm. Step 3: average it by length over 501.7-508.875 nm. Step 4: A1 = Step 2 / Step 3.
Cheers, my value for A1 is 1.08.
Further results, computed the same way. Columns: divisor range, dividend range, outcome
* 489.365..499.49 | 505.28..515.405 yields 0.86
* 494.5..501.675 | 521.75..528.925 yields 1.08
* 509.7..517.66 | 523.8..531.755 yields 1.04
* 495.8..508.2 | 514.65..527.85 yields 1.07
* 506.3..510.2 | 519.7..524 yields 1.08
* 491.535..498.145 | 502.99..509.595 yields 0.86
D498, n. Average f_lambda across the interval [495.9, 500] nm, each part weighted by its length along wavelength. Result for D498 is 17.4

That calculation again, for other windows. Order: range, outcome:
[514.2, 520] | 16.9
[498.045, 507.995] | 17.1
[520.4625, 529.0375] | 16.8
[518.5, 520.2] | 17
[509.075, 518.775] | 16.9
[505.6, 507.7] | 16.5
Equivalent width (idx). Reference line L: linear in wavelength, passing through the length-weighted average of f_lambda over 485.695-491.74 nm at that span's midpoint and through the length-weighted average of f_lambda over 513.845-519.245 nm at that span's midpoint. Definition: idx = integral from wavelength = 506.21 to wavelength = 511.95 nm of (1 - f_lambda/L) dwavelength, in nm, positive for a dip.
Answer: 0.50 nm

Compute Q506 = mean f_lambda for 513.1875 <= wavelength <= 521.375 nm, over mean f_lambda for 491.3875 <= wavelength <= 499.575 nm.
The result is 0.85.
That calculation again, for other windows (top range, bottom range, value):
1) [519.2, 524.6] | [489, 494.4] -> 0.70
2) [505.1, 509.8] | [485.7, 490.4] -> 0.77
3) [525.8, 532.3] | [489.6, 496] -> 0.73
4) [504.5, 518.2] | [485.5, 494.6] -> 0.73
